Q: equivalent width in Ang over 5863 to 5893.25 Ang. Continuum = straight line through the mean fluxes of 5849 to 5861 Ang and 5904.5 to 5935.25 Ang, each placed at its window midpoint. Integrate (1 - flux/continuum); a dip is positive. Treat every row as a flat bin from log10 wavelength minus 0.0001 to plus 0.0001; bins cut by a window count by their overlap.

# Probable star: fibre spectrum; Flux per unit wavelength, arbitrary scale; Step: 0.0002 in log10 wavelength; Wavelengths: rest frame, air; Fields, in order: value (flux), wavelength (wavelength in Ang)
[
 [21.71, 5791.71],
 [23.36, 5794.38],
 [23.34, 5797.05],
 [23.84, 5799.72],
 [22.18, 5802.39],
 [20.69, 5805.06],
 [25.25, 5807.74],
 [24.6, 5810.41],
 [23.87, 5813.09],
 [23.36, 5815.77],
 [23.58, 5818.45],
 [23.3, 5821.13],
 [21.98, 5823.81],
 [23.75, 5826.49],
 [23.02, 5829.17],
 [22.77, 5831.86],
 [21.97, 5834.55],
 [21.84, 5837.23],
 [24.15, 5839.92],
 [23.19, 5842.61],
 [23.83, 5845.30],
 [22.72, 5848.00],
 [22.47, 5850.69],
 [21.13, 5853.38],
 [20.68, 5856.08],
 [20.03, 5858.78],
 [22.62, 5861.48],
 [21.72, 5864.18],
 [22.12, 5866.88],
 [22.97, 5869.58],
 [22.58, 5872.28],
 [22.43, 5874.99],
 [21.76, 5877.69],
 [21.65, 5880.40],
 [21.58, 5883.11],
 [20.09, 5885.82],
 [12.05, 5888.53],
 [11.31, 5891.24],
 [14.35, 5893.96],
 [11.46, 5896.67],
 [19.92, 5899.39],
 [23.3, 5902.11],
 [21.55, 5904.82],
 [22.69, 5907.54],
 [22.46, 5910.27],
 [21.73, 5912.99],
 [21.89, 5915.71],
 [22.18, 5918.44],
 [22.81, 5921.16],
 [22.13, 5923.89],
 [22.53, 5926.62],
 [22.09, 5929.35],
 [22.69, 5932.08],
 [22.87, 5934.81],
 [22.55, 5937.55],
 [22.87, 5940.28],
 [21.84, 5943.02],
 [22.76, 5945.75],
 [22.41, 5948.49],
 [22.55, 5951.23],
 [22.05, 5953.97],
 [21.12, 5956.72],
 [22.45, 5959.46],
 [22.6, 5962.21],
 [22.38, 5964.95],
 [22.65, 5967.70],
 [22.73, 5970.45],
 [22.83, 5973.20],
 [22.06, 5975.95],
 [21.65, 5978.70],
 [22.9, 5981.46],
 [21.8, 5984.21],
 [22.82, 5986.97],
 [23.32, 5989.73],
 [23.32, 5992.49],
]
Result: 2.4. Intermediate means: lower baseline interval 21.2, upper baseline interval 22.3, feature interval 19.9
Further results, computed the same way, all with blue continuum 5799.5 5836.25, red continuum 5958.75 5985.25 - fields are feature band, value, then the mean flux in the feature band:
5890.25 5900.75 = 3.9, 14.4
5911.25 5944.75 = 0.4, 22.4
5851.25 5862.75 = 0.9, 21.2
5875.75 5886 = 0.6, 21.5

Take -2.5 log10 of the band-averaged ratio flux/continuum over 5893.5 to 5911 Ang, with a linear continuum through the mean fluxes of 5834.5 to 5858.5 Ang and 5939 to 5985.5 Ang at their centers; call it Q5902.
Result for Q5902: 0.15 mag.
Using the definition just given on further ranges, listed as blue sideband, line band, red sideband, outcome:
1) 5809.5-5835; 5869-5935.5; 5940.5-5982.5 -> 0.11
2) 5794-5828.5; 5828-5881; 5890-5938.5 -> -0.01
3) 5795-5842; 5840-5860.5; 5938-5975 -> 0.04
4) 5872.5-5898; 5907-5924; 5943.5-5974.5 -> -0.14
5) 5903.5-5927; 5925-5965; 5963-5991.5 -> 0.00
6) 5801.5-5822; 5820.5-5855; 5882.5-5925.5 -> -0.02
